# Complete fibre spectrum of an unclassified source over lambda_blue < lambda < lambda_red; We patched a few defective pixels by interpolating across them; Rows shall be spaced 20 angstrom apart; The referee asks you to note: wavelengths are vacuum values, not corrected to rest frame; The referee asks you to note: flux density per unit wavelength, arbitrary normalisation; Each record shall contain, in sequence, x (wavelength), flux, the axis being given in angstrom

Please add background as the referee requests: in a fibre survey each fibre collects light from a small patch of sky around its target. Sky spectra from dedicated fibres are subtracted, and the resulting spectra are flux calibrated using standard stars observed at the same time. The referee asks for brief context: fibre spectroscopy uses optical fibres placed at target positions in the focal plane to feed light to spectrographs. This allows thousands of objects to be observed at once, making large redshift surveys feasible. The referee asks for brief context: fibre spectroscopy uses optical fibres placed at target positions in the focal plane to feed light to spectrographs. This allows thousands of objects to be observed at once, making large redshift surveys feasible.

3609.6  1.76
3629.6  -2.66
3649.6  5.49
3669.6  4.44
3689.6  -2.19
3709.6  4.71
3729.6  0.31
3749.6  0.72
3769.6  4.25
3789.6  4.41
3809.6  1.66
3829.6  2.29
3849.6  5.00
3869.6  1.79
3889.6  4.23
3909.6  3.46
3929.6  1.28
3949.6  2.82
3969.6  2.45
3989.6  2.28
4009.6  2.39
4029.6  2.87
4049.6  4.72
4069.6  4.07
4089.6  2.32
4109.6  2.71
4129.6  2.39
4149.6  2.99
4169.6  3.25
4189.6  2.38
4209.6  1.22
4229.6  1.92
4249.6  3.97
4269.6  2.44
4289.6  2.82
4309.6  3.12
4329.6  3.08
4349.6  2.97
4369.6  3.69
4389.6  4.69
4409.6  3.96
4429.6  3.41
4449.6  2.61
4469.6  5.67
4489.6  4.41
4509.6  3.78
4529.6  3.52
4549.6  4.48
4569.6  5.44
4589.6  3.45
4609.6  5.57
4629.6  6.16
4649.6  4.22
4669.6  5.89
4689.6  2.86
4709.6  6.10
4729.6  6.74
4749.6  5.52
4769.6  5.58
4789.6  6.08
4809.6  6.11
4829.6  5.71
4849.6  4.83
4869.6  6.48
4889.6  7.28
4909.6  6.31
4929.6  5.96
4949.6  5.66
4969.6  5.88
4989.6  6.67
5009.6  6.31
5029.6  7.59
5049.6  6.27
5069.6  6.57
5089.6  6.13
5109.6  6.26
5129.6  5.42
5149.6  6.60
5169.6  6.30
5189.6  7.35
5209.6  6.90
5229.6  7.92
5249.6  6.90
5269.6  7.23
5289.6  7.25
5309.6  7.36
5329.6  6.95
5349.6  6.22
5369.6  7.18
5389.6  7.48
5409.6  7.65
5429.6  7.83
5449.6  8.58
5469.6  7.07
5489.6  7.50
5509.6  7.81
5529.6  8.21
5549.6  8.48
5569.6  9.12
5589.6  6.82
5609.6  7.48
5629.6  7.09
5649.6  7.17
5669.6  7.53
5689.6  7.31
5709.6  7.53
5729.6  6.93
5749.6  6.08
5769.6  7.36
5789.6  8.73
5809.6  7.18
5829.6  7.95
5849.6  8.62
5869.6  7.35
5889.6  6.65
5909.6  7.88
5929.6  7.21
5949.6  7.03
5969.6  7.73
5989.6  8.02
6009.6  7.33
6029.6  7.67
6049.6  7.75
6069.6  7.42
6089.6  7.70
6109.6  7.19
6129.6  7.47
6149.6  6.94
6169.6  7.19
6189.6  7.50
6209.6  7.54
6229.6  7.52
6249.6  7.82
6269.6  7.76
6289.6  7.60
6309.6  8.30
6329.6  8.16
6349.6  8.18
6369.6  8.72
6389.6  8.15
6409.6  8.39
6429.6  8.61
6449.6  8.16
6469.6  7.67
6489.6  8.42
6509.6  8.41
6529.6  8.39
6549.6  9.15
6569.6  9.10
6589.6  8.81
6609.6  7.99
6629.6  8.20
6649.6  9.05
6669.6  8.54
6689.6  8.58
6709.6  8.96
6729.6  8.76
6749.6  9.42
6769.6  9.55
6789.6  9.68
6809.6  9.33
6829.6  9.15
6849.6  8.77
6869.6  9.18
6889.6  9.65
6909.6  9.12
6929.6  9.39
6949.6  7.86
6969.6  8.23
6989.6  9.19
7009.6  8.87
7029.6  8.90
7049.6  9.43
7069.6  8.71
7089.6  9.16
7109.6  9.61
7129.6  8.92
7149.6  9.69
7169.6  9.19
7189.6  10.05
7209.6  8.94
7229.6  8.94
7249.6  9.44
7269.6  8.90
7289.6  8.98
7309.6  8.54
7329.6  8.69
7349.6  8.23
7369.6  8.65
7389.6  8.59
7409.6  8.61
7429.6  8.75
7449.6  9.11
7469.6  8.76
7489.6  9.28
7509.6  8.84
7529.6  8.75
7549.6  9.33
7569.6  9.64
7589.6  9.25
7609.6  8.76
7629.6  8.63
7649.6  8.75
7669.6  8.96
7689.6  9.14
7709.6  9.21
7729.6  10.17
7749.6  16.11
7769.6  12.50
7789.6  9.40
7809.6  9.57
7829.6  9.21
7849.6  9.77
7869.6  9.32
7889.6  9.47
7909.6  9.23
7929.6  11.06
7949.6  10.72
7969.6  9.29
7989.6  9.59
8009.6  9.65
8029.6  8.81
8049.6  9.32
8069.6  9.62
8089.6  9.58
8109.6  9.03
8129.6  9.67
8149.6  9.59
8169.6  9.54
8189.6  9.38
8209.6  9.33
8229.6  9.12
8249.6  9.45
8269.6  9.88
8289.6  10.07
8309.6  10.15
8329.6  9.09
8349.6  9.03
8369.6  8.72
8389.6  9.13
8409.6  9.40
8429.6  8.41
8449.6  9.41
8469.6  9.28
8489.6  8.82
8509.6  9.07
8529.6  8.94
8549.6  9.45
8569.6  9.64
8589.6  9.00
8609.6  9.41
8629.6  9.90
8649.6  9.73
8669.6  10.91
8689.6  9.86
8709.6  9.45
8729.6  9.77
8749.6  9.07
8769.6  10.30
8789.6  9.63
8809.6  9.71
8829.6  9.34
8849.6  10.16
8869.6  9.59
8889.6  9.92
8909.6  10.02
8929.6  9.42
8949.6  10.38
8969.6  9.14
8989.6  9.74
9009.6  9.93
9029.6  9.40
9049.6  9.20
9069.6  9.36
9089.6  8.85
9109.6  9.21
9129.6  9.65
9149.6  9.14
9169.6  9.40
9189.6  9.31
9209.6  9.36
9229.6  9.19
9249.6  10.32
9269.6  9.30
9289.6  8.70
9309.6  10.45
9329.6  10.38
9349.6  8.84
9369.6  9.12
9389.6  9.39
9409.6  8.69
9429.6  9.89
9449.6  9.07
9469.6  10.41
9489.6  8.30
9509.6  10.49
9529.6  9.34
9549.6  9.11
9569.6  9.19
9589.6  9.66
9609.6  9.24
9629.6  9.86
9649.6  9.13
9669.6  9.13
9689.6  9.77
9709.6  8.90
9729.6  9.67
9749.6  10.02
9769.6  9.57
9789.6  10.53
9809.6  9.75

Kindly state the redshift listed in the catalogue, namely 0.18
